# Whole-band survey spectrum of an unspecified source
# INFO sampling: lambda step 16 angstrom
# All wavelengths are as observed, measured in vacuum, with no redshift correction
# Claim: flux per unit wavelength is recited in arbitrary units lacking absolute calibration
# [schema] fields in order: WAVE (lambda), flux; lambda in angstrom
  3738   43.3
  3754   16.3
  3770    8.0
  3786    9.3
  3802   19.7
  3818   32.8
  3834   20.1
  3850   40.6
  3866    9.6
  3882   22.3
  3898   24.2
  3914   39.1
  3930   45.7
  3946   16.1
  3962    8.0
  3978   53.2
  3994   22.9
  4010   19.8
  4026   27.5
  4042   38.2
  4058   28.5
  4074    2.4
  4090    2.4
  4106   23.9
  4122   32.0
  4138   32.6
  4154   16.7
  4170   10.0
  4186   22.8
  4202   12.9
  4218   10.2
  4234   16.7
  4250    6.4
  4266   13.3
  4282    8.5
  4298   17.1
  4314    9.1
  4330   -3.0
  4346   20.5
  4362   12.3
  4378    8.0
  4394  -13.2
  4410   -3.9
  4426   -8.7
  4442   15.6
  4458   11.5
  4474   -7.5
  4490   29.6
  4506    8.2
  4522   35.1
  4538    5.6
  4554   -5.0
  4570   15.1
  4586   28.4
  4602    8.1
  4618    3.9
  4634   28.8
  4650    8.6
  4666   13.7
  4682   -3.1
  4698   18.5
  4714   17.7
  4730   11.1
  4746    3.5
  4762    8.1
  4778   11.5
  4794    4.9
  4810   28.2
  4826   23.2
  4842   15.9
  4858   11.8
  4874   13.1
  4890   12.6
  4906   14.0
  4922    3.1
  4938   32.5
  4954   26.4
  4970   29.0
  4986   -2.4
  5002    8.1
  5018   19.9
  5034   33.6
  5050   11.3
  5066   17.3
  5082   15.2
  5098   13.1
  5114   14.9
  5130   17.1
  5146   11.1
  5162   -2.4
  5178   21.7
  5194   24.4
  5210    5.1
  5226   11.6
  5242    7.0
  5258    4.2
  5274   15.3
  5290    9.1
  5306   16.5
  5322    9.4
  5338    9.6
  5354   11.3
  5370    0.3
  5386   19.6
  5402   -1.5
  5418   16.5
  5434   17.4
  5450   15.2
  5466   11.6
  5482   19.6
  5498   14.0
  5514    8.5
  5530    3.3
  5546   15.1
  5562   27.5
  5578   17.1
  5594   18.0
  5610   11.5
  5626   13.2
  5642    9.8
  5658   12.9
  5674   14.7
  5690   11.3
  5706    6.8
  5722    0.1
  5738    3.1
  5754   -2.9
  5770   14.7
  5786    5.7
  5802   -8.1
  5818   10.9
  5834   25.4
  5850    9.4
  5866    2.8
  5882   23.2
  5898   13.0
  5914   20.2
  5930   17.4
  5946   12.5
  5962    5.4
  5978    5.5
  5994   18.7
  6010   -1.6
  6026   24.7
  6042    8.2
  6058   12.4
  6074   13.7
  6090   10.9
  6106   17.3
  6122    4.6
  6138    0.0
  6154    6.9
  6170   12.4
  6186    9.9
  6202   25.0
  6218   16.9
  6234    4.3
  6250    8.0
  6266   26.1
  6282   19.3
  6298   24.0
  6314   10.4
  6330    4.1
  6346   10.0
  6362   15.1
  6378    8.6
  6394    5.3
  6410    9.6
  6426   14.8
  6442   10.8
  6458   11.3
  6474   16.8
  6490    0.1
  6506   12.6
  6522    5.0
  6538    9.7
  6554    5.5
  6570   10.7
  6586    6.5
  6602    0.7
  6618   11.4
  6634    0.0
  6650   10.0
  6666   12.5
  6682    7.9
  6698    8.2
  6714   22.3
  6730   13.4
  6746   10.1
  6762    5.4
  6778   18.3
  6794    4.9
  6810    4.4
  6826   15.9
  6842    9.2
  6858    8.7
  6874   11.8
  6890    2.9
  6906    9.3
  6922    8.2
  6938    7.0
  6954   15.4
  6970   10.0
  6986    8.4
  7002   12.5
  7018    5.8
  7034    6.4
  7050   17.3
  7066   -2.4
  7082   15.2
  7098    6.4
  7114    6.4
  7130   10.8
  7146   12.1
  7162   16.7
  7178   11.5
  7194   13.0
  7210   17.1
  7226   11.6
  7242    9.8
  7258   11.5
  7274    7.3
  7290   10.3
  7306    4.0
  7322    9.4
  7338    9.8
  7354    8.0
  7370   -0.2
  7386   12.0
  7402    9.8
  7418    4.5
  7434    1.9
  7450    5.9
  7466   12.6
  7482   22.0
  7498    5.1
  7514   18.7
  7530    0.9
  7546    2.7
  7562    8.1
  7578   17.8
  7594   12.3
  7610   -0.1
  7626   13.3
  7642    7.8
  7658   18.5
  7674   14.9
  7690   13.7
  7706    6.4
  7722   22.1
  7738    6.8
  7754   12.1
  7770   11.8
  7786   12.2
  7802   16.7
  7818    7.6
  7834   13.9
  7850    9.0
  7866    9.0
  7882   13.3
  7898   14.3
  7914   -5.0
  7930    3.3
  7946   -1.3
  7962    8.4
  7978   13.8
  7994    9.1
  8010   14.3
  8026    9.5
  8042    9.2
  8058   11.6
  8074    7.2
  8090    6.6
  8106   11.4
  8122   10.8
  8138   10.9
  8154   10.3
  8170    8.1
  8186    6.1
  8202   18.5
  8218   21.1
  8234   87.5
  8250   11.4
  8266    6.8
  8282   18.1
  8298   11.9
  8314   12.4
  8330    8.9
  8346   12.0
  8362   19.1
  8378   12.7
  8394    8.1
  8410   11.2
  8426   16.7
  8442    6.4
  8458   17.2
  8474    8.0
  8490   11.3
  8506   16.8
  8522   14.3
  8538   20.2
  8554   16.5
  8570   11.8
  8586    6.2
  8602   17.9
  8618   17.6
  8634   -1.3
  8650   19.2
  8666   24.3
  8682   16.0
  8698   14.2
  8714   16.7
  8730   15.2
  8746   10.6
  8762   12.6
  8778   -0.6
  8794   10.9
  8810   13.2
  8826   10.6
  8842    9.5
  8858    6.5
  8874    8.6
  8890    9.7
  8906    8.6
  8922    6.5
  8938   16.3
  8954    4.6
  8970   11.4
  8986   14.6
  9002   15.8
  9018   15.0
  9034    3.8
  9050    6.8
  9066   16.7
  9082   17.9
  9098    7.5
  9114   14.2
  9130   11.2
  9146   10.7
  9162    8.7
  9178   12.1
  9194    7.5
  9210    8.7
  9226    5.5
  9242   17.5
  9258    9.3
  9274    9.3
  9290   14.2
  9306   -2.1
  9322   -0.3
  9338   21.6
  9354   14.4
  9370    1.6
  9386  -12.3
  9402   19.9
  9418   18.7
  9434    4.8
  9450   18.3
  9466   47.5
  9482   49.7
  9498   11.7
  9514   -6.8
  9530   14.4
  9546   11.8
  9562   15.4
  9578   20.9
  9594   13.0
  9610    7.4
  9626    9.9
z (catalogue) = 1.21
